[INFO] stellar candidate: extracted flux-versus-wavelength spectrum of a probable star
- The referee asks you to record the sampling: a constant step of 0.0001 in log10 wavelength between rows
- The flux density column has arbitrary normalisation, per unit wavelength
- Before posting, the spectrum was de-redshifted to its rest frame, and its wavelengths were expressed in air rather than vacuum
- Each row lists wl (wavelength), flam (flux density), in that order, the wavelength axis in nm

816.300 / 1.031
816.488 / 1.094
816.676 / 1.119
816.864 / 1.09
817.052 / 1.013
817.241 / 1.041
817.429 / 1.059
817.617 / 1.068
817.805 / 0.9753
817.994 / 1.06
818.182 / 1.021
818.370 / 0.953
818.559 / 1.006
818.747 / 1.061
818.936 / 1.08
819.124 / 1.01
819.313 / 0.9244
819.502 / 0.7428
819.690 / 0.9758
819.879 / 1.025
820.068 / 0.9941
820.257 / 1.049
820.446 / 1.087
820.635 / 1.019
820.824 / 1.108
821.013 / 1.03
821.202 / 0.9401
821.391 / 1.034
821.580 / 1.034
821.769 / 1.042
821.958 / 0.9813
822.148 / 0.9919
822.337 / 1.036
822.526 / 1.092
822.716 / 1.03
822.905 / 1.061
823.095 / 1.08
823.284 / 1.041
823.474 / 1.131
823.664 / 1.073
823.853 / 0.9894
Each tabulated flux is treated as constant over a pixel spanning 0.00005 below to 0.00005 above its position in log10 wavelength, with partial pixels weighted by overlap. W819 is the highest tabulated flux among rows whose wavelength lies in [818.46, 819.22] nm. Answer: 1.08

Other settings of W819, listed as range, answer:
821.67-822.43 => 1.042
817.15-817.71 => 1.068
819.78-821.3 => 1.108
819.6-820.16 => 1.025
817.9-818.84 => 1.061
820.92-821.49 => 1.034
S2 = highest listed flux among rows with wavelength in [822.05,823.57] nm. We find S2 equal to 1.131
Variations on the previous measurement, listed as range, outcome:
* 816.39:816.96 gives 1.119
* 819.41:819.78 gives 0.9758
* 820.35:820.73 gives 1.087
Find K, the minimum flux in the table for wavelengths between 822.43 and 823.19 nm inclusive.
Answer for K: 1.03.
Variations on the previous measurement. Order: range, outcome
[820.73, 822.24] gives 0.9401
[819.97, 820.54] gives 0.9941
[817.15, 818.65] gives 0.953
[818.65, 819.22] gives 1.01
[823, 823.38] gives 1.041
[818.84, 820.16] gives 0.7428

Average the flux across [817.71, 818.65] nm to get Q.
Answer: 1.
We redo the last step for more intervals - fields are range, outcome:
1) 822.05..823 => 1.04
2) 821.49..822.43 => 1.02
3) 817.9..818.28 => 1.04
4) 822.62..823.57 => 1.07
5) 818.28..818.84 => 1.01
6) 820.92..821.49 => 1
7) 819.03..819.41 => 0.965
